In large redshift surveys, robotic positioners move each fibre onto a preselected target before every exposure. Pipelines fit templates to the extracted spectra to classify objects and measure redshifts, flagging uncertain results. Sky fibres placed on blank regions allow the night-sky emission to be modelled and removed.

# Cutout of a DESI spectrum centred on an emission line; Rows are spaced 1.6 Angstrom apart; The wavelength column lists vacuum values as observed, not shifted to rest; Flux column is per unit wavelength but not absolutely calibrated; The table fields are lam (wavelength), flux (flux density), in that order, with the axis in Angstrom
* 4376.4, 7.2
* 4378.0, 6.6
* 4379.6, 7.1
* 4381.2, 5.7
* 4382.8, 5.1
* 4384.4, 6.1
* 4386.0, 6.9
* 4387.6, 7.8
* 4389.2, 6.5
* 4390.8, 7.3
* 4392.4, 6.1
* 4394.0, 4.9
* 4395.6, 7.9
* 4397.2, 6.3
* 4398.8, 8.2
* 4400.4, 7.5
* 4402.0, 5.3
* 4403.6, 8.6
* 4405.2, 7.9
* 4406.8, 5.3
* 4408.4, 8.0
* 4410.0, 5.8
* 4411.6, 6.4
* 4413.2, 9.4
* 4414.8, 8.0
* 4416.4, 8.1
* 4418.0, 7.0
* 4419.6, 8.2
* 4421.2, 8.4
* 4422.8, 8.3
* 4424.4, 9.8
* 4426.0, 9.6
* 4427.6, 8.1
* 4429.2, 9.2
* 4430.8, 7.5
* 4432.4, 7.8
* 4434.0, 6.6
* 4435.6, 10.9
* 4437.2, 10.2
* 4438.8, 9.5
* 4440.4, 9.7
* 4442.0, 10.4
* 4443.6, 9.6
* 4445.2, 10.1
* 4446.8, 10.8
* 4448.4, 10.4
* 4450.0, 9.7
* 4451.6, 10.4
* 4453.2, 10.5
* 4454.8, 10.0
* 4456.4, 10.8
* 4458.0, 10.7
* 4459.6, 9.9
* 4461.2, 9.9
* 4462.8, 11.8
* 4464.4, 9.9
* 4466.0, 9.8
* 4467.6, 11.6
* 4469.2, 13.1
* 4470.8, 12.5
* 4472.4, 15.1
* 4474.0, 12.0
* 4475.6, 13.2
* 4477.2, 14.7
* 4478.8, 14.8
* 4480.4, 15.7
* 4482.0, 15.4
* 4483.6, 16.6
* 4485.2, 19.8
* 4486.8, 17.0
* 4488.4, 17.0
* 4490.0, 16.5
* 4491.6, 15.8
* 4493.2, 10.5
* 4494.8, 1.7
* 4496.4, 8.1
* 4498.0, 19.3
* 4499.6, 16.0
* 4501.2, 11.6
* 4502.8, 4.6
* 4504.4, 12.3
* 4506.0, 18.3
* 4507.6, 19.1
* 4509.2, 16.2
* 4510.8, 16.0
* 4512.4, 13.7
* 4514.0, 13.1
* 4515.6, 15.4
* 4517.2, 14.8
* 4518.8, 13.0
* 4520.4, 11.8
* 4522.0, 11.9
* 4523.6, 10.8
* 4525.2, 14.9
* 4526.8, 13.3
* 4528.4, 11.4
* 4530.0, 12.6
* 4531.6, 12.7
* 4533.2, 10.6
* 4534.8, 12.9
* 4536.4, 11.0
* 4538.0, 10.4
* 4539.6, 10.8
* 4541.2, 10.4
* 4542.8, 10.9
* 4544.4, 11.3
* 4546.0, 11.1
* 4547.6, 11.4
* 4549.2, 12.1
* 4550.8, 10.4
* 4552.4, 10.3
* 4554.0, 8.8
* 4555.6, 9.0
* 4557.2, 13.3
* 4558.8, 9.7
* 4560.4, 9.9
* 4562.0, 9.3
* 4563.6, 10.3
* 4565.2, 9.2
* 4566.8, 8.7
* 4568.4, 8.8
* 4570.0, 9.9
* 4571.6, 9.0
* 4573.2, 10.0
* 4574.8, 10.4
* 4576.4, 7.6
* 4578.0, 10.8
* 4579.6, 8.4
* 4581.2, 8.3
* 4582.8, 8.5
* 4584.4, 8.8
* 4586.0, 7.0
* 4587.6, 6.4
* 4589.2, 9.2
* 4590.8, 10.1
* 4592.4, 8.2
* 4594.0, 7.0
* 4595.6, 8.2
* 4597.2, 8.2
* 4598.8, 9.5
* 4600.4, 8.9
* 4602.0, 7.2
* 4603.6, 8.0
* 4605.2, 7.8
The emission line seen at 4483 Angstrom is C IV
